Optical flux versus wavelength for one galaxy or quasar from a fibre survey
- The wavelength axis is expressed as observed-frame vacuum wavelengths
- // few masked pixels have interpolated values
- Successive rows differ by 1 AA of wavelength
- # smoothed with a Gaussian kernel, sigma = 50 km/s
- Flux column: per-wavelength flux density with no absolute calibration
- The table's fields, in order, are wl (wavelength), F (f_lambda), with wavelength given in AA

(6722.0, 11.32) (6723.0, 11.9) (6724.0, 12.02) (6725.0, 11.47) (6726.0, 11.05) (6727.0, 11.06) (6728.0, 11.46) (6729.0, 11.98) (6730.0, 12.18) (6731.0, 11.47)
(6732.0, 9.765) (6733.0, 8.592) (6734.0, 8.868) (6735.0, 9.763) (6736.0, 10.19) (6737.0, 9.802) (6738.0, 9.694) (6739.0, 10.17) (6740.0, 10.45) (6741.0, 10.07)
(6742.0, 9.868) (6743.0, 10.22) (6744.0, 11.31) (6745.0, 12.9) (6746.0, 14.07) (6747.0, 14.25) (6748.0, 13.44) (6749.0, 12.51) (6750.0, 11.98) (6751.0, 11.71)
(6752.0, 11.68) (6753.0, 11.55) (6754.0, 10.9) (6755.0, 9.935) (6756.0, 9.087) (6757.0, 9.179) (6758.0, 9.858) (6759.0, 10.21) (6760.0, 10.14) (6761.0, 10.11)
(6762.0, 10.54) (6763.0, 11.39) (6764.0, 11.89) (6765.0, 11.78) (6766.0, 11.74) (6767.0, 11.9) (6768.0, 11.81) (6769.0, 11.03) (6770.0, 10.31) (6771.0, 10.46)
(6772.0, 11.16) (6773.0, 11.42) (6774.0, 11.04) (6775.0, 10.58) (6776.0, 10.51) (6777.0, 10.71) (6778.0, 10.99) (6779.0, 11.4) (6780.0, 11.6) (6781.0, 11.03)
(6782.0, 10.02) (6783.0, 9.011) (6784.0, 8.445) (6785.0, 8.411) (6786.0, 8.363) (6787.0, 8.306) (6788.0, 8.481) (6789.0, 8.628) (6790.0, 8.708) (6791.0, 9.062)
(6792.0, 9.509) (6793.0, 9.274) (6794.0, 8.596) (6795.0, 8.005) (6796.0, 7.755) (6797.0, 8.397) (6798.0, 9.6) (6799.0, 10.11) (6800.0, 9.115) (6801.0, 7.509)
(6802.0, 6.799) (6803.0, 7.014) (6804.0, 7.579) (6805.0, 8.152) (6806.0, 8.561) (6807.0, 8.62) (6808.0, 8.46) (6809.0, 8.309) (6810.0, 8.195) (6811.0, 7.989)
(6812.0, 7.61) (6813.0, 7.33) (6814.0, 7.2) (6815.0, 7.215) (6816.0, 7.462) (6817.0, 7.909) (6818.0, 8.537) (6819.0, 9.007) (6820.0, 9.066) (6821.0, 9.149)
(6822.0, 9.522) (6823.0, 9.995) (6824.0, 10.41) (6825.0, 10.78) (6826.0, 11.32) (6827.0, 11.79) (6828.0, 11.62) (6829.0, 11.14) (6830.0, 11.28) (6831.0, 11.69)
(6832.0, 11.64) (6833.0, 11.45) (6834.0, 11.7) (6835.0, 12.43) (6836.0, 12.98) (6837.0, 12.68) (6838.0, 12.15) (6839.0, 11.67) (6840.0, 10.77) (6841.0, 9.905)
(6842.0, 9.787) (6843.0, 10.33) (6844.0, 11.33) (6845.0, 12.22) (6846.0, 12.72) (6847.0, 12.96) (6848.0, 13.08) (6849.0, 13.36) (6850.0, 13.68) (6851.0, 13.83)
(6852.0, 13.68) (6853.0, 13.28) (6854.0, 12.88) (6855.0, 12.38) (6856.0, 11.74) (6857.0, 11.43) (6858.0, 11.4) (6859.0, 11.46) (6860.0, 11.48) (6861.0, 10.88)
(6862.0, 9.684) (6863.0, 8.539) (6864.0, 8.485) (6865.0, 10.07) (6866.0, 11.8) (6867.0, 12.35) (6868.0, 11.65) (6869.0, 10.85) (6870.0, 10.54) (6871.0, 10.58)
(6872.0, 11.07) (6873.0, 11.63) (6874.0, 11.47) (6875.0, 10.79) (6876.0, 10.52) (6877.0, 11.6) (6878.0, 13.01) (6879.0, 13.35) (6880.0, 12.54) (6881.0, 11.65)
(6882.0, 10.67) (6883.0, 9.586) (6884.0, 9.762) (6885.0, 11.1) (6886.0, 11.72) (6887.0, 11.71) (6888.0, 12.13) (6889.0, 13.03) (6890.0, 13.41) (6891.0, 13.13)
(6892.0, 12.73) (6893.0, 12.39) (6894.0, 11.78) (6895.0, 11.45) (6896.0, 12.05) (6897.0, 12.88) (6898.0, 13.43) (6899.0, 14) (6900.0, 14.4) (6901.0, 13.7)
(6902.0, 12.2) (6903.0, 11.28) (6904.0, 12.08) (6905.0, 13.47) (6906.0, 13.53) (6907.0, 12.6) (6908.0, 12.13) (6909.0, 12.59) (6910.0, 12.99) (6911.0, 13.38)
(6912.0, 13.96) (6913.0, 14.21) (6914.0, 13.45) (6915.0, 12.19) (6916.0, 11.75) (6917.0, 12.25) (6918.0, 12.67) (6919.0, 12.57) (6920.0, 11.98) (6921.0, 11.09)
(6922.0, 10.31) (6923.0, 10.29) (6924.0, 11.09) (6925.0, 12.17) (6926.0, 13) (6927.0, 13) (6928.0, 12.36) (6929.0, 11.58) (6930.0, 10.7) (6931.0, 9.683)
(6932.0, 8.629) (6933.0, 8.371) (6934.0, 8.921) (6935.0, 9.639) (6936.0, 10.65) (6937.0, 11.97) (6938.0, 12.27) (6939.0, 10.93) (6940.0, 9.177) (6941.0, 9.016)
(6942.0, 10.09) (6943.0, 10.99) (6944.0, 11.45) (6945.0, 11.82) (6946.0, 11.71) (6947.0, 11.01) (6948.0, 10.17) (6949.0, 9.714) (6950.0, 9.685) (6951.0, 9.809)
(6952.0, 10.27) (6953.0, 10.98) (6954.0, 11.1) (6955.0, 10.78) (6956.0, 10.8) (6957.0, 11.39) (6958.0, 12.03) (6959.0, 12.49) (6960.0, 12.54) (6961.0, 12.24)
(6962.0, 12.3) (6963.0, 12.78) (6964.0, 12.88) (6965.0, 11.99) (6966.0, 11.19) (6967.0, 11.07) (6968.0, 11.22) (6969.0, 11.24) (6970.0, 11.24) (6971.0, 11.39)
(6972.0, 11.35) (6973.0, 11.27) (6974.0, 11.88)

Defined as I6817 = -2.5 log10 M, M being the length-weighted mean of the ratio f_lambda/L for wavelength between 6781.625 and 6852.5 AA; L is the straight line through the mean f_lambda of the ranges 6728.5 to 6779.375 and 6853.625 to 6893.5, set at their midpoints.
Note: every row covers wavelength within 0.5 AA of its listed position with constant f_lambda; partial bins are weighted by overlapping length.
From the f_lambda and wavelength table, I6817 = 0.14 mag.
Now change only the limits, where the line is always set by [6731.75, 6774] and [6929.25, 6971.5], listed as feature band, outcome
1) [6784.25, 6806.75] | 0.28 mag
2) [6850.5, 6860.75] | -0.13 mag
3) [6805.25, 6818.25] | 0.34 mag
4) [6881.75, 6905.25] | -0.13 mag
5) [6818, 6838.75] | -0.01 mag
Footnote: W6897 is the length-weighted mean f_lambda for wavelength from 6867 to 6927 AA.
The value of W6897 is 12.1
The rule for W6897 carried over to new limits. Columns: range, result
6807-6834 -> 9.49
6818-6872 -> 11.3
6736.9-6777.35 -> 11.1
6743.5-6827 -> 9.84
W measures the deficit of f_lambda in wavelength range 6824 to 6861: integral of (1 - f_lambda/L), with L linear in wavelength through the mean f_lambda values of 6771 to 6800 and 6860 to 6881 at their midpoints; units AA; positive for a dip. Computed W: -4.5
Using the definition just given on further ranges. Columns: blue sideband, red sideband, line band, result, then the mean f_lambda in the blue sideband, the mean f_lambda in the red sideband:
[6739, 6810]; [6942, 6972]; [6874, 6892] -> -1.59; 10.1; 11.3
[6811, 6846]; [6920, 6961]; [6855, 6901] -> -4.60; 10.3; 10.9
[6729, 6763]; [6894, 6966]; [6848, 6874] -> -0.51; 10.8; 11.7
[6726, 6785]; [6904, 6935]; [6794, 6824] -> 7.69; 10.9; 11.9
